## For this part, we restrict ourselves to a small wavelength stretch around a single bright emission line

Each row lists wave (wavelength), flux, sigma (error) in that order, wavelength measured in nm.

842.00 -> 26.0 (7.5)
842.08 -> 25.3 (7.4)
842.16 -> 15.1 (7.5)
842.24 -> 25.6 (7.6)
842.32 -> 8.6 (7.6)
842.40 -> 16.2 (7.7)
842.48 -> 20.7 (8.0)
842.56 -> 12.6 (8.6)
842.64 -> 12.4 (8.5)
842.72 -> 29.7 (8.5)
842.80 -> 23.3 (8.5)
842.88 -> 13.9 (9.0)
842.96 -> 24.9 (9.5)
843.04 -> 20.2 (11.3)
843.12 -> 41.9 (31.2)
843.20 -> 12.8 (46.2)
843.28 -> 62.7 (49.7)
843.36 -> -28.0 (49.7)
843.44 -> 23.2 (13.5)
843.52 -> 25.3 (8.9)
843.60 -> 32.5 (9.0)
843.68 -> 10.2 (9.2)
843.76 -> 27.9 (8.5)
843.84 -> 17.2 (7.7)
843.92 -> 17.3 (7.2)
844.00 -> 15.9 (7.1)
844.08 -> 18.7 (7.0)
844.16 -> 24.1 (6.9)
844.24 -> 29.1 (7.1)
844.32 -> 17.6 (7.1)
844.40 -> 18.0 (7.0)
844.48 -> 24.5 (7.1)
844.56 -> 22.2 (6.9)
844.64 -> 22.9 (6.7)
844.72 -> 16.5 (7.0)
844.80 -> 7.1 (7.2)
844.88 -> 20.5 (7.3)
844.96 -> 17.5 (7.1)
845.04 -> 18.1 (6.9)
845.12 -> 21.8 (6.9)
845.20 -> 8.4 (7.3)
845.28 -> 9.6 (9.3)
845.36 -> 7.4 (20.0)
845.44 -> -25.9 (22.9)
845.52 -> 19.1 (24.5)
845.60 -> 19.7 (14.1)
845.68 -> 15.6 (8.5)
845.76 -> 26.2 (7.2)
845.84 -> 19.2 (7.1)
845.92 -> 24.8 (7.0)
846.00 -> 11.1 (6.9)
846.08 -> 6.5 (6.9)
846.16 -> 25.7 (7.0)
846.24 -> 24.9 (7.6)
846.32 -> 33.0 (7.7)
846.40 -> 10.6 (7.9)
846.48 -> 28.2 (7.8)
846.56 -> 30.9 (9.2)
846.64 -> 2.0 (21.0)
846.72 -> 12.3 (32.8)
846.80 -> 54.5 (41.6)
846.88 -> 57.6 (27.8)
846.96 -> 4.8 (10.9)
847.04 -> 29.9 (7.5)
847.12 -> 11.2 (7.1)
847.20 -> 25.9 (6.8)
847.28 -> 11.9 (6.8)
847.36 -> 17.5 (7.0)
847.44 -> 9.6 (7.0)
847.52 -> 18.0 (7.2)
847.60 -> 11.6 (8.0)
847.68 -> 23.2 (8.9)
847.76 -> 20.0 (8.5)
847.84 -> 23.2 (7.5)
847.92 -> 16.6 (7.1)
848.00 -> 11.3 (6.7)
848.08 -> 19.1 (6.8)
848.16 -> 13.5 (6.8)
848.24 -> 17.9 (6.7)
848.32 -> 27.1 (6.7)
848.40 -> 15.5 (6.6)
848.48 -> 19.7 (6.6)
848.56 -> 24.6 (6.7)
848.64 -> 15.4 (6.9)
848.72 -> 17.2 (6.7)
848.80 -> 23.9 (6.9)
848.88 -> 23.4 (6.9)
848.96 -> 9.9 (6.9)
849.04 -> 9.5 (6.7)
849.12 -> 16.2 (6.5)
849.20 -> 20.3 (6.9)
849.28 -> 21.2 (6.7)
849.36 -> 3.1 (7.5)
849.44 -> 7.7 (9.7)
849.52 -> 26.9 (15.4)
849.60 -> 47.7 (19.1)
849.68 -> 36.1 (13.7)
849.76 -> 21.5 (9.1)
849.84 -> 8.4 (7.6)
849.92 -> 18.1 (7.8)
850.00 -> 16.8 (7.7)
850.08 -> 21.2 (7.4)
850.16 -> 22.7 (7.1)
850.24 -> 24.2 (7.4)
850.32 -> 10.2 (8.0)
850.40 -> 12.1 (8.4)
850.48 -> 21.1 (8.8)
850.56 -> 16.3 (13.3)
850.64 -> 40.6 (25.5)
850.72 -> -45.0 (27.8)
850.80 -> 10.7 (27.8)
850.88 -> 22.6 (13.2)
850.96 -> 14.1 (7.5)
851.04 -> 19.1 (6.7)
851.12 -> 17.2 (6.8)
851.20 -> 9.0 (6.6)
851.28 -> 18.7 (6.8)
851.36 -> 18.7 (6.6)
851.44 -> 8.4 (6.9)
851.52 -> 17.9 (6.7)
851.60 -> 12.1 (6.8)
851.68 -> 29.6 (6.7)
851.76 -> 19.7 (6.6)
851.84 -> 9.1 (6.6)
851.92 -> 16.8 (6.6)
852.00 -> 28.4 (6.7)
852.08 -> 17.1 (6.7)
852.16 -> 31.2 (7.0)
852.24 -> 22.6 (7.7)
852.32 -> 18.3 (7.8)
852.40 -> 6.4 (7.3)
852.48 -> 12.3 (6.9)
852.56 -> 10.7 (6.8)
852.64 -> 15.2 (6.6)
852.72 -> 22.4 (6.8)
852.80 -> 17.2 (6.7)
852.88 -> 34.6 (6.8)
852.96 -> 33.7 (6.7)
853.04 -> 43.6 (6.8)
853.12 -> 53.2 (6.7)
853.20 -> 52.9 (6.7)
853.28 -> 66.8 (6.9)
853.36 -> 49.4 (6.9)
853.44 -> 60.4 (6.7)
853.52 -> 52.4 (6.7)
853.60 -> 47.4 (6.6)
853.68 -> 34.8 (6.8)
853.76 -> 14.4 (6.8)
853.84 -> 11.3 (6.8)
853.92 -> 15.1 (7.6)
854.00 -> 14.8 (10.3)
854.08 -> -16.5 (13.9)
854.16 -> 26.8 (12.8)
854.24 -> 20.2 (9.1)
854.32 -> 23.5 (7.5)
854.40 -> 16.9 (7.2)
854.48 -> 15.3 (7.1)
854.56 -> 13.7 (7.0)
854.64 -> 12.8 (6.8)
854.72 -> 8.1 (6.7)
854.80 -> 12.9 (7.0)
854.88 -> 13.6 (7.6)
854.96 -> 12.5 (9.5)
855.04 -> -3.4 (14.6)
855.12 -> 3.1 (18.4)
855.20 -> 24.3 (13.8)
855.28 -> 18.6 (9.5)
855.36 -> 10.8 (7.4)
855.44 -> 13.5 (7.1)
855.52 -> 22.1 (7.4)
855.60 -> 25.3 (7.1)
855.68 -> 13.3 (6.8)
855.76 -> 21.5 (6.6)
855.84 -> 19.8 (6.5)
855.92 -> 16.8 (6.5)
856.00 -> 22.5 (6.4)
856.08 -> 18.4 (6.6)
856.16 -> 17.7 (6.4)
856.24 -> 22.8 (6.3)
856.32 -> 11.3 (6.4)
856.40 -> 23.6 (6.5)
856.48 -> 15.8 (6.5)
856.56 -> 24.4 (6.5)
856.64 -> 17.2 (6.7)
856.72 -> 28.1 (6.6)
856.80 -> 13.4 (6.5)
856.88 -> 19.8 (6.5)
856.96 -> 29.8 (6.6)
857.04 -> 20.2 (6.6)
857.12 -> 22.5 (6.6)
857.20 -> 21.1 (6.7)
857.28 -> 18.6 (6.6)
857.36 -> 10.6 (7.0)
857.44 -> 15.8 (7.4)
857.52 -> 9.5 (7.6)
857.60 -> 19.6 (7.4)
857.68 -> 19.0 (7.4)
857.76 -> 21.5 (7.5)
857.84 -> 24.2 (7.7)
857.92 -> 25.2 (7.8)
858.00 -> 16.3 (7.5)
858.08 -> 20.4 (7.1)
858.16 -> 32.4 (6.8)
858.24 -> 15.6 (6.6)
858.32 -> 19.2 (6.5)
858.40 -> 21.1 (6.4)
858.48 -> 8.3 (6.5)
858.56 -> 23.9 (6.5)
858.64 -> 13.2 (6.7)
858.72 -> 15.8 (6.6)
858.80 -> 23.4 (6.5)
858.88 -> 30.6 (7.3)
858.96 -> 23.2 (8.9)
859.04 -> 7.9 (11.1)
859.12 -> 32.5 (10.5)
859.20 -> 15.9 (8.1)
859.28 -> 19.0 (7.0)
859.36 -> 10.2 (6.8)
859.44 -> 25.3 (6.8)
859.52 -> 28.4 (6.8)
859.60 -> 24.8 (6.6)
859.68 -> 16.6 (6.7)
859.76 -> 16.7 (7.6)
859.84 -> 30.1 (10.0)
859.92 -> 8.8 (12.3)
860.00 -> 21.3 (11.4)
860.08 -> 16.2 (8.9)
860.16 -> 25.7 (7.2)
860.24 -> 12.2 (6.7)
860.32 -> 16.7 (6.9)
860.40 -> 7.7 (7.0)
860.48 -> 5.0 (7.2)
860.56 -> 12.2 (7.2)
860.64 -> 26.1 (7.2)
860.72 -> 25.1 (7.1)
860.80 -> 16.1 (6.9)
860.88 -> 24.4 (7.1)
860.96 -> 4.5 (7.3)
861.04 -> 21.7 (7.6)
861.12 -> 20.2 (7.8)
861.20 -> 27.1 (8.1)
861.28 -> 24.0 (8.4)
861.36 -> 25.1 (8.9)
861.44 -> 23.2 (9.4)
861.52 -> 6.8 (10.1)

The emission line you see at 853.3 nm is H-gamma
